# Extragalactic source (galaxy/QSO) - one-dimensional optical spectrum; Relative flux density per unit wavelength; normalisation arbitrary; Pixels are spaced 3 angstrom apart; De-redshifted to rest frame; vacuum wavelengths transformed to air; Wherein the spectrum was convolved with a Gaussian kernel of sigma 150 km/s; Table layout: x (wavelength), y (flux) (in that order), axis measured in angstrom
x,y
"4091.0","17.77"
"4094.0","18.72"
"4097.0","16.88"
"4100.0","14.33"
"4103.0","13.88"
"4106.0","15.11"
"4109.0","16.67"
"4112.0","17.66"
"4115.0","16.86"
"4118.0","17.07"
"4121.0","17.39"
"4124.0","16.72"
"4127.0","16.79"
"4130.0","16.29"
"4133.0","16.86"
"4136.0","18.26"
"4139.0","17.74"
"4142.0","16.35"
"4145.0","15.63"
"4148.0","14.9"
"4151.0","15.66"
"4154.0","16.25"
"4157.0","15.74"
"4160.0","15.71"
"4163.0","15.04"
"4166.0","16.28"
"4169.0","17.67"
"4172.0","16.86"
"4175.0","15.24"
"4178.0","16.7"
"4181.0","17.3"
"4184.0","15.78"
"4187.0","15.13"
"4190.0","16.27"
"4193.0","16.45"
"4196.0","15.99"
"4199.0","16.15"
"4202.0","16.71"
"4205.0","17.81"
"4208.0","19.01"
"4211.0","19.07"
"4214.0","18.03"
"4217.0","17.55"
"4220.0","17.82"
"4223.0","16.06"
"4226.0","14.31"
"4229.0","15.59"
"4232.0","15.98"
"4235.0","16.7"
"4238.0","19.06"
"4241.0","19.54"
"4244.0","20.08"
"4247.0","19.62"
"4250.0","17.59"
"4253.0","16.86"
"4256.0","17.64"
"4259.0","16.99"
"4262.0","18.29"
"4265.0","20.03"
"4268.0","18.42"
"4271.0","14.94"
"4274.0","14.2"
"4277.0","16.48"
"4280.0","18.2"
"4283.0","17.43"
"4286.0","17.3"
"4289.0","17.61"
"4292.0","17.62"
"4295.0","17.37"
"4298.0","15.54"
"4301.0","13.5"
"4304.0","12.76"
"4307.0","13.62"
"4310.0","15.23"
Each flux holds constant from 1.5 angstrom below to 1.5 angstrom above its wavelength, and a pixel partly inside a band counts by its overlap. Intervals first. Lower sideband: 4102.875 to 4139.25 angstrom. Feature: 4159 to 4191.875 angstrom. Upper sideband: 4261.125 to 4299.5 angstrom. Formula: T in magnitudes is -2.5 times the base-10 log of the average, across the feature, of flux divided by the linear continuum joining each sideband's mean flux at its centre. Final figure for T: 0.05 mag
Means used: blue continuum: 16.8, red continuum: 17.2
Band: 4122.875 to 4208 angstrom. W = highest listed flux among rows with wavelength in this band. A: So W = 19.01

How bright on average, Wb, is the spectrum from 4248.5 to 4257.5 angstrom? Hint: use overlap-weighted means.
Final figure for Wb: 17.4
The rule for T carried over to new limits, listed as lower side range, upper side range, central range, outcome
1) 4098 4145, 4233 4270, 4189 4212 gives 0.028 mag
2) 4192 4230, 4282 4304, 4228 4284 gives -0.060 mag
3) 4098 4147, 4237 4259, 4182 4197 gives 0.103 mag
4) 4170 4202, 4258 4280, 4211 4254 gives -0.051 mag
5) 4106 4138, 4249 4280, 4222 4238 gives 0.073 mag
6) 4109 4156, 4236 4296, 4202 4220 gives -0.049 mag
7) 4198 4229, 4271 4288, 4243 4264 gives -0.082 mag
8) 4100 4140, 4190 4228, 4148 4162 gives 0.071 mag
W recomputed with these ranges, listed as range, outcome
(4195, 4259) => 20.08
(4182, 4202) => 16.71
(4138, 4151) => 17.74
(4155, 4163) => 15.74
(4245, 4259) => 19.62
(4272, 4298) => 18.2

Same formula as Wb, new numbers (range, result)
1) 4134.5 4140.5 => 18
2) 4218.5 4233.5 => 16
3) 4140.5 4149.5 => 15.6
